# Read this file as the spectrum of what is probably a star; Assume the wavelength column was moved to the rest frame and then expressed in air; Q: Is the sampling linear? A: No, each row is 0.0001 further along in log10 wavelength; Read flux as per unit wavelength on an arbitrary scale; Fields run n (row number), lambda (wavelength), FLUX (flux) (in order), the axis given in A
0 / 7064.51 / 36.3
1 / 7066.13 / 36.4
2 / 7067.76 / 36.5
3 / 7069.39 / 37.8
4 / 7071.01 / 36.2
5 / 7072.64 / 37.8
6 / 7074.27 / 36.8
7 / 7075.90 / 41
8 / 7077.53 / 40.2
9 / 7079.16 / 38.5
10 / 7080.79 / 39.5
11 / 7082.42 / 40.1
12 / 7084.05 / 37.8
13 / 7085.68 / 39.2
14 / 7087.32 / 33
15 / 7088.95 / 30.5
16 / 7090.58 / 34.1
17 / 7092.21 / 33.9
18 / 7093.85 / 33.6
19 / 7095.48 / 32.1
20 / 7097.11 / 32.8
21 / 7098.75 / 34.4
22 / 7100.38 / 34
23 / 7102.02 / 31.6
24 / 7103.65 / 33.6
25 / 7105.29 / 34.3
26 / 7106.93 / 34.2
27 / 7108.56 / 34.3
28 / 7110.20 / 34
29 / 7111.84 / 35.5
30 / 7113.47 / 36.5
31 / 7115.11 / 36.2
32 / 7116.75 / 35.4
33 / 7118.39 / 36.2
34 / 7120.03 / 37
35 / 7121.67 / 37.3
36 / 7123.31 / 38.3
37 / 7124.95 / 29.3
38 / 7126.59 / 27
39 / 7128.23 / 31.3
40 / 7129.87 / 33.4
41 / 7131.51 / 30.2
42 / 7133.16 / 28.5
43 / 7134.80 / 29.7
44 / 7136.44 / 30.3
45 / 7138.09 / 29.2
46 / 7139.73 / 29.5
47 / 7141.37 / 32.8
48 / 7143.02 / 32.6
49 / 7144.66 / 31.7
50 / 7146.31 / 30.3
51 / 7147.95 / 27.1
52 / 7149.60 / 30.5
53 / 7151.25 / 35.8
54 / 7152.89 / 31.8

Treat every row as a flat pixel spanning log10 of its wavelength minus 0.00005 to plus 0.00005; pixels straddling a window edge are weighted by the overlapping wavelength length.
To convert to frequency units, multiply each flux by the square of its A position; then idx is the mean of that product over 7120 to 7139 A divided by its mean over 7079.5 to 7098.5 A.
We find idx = 0.9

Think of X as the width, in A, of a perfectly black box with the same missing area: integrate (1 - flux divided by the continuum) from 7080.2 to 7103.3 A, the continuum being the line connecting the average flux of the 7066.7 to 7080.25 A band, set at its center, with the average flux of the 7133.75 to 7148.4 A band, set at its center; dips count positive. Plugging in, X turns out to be 0.9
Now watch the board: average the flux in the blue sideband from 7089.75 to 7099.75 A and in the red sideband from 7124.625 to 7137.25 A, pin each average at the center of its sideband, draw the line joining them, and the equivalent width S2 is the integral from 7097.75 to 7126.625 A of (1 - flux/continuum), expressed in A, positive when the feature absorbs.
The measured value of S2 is -2.5 A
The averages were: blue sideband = 33.5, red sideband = 30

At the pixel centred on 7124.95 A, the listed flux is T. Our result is 29.3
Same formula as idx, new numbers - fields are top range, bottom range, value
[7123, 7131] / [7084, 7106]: 0.94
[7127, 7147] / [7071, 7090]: 0.83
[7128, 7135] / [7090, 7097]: 0.93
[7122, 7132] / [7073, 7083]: 0.82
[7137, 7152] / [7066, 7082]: 0.83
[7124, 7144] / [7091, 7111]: 0.91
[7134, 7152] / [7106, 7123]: 0.87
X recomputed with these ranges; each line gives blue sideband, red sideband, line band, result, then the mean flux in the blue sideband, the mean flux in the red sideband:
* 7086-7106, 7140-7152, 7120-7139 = 0.29 A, 33.3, 31.4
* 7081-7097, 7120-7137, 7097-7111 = 0.03 A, 35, 31.8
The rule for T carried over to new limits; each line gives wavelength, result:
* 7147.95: 27.1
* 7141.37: 32.8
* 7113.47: 36.5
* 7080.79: 39.5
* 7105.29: 34.3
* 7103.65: 33.6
